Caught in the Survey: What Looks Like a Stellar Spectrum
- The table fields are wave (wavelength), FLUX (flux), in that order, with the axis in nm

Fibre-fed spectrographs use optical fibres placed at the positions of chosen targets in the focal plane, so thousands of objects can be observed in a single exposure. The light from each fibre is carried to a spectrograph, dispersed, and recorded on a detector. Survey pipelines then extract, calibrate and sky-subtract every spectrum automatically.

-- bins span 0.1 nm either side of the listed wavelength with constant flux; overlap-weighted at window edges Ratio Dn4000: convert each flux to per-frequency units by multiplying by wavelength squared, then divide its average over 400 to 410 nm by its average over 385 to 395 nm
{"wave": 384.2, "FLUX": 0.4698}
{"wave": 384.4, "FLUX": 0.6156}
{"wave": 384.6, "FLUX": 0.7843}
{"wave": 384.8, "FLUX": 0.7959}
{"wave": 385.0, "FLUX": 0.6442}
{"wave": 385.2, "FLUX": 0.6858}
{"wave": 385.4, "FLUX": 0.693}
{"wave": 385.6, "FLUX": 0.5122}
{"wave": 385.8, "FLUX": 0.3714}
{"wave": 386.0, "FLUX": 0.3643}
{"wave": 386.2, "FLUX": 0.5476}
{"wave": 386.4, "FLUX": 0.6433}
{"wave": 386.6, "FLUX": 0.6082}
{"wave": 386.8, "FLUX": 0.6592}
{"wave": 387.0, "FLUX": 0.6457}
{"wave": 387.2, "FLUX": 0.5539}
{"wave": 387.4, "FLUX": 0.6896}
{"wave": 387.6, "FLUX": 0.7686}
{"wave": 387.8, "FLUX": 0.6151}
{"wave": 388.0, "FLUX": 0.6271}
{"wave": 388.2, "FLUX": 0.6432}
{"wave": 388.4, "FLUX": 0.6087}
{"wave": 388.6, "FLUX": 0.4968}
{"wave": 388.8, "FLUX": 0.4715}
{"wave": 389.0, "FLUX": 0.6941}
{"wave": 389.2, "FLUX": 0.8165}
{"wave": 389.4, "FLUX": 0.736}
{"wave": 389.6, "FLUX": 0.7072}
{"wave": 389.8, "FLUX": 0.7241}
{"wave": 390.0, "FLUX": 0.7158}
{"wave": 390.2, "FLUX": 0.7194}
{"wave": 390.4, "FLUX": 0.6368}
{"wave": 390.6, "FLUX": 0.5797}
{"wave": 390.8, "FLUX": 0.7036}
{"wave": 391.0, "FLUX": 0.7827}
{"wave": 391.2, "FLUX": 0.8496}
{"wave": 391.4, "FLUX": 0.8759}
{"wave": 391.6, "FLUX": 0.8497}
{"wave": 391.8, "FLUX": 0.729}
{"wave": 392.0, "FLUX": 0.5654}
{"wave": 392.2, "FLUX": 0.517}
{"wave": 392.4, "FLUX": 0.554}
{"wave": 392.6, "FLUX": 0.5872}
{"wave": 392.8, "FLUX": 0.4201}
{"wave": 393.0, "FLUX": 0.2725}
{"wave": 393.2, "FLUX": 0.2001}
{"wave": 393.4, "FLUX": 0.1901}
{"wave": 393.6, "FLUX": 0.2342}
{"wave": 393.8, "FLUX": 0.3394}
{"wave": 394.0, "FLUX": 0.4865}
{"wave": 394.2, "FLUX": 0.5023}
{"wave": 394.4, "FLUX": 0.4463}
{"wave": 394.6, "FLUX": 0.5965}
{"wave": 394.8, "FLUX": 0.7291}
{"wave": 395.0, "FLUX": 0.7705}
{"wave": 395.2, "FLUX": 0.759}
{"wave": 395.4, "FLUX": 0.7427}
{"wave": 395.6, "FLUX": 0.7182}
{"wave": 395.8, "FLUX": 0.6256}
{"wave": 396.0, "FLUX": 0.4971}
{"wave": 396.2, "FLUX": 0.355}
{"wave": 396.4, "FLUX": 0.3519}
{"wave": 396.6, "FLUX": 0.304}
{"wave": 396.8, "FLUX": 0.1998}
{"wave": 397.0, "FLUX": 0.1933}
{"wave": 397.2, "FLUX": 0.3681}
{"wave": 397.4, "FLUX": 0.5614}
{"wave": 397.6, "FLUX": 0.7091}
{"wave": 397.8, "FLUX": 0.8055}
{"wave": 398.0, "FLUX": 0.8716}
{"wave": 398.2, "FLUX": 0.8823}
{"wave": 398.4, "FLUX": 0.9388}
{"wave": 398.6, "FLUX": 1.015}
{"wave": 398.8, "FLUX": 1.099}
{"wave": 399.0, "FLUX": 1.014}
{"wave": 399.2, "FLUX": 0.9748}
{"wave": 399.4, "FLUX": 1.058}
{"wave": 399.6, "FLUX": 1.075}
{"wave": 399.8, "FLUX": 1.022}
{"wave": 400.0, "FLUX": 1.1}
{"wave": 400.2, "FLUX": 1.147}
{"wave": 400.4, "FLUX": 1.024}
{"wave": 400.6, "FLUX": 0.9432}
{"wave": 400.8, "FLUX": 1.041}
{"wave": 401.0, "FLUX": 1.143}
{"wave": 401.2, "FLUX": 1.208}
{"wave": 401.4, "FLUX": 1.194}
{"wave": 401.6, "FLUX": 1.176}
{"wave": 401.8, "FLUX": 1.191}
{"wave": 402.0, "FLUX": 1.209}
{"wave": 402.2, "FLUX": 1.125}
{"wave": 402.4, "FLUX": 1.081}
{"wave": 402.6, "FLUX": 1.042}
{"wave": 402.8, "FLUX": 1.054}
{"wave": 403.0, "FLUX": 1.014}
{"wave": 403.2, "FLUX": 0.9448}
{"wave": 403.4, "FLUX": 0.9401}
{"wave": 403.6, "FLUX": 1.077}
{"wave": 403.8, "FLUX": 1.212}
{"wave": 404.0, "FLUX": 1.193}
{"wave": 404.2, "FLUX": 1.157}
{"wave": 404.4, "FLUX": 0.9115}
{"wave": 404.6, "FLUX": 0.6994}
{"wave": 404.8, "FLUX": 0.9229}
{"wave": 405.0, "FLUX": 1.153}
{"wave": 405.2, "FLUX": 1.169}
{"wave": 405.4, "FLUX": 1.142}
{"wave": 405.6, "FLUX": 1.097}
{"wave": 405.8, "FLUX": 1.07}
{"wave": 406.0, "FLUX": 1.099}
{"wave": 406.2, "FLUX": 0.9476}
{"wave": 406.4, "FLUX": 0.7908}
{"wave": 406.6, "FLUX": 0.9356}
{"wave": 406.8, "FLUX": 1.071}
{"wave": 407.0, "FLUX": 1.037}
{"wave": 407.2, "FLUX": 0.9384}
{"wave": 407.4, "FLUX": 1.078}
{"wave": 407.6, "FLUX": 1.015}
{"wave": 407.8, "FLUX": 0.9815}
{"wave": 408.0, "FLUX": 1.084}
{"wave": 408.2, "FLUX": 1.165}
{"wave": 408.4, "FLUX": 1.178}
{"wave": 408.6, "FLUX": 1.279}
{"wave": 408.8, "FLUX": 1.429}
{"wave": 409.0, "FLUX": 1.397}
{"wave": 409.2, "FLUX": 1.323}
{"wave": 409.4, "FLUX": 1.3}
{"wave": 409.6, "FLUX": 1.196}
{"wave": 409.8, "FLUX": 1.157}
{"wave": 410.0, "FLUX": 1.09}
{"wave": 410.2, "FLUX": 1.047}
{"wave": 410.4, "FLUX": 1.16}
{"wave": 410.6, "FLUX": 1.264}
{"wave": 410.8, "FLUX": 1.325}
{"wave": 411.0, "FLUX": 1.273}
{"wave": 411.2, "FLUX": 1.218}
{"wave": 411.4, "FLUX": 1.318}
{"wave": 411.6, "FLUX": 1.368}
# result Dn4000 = 1.99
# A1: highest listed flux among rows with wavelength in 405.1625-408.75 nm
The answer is 1.279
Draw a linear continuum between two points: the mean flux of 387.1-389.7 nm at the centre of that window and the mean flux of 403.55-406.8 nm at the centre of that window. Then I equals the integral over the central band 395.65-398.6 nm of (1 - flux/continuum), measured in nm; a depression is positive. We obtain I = 1.00 nm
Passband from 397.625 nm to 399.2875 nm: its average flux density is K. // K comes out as 0.939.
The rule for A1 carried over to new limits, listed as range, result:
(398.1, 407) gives 1.212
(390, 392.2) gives 0.8759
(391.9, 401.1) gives 1.147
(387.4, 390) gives 0.8165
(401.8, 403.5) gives 1.209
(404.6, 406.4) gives 1.169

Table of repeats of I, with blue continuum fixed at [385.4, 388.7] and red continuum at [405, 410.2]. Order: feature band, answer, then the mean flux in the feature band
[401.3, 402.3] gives -0.218 nm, 1.18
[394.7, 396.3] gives 0.307 nm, 0.65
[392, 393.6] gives 0.742 nm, 0.393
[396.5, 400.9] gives 0.311 nm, 0.834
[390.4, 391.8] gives -0.136 nm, 0.761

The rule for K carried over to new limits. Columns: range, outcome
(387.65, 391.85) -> 0.695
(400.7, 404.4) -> 1.11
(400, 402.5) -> 1.12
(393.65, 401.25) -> 0.747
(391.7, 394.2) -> 0.428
